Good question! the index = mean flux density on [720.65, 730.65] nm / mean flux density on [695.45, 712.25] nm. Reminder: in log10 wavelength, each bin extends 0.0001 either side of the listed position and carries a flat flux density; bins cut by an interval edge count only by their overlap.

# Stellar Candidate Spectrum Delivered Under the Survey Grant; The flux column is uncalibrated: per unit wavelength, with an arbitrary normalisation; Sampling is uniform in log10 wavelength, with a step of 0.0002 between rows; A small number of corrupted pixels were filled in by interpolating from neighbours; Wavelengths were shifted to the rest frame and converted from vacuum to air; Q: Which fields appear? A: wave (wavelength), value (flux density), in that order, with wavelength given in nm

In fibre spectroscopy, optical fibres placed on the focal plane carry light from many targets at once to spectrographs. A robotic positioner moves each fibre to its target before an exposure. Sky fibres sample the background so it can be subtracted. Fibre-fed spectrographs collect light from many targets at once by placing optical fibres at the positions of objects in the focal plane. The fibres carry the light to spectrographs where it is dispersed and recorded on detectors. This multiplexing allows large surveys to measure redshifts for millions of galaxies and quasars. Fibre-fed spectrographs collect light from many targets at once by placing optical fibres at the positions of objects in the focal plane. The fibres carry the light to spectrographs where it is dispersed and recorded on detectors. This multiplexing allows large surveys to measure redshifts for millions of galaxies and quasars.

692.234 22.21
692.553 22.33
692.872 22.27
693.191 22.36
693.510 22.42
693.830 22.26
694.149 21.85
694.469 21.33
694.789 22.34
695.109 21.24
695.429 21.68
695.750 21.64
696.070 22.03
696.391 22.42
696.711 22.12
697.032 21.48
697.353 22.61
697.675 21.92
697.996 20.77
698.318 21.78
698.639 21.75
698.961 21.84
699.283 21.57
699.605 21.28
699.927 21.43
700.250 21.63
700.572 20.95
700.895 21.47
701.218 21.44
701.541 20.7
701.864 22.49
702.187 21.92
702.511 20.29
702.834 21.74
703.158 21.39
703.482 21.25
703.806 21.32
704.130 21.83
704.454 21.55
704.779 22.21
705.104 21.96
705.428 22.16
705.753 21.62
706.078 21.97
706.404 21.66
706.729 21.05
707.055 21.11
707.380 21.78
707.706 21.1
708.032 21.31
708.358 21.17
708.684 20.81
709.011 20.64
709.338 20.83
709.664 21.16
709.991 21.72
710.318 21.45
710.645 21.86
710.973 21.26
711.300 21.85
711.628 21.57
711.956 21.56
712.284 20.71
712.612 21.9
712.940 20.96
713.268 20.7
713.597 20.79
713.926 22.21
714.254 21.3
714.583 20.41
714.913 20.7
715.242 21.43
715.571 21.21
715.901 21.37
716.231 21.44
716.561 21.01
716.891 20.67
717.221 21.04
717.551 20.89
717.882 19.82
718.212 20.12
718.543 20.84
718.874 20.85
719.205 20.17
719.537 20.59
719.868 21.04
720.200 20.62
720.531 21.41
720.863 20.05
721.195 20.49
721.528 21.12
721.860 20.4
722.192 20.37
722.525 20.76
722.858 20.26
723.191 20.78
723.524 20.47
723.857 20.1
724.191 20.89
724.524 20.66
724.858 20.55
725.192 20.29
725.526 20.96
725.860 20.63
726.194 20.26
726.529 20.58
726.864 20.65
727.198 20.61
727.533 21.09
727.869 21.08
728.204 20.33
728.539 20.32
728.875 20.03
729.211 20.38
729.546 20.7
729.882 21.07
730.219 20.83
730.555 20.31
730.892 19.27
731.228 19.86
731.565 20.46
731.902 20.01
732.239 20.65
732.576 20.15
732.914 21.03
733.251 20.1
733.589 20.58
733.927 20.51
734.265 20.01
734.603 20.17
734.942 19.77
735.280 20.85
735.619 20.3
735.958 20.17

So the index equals 1.0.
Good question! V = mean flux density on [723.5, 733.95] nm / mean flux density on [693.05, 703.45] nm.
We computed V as 0.9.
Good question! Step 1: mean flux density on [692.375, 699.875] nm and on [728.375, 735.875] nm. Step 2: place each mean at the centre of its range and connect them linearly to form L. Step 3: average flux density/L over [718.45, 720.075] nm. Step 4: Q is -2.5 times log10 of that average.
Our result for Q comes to 0.01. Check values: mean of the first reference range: 21.9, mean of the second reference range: 20.3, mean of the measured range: 20.7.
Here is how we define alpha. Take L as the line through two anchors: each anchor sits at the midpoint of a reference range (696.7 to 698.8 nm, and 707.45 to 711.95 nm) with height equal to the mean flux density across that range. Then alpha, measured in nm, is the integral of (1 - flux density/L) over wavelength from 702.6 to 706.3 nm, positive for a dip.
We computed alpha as -0.03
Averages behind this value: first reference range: 21.7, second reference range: 21.3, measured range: 21.7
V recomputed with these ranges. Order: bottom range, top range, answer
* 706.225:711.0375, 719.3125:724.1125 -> 0.97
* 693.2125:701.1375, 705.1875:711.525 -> 0.98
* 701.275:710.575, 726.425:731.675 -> 0.95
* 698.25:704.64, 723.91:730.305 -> 0.96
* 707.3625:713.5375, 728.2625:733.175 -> 0.96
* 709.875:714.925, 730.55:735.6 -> 0.95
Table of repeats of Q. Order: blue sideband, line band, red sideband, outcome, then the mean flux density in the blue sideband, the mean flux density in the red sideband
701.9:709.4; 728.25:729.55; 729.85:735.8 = 0.01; 21.4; 20.3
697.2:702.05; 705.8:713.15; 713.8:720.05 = -0.01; 21.6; 20.9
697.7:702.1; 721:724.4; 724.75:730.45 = 0.01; 21.5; 20.6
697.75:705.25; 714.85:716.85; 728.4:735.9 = -0.01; 21.5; 20.3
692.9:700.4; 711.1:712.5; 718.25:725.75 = -0.02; 21.8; 20.6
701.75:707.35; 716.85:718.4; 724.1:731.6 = 0.03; 21.6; 20.5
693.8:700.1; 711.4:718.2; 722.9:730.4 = 0.00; 21.8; 20.6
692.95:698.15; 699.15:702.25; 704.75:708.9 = 0.01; 21.9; 21.5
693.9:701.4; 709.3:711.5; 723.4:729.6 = -0.02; 21.7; 20.6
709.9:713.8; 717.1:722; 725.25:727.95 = 0.02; 21.4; 20.7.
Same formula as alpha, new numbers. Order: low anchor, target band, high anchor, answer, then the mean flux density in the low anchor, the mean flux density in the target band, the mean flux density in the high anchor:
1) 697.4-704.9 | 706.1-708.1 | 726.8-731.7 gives -0.01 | 21.5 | 21.4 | 20.5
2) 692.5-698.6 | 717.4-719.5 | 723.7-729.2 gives 0.05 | 21.9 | 20.4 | 20.6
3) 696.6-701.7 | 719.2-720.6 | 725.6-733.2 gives 0.00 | 21.5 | 20.8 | 20.5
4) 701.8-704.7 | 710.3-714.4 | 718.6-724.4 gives -0.06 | 21.5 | 21.4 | 20.6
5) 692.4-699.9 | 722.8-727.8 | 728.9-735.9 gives 0.01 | 21.9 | 20.6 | 20.3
